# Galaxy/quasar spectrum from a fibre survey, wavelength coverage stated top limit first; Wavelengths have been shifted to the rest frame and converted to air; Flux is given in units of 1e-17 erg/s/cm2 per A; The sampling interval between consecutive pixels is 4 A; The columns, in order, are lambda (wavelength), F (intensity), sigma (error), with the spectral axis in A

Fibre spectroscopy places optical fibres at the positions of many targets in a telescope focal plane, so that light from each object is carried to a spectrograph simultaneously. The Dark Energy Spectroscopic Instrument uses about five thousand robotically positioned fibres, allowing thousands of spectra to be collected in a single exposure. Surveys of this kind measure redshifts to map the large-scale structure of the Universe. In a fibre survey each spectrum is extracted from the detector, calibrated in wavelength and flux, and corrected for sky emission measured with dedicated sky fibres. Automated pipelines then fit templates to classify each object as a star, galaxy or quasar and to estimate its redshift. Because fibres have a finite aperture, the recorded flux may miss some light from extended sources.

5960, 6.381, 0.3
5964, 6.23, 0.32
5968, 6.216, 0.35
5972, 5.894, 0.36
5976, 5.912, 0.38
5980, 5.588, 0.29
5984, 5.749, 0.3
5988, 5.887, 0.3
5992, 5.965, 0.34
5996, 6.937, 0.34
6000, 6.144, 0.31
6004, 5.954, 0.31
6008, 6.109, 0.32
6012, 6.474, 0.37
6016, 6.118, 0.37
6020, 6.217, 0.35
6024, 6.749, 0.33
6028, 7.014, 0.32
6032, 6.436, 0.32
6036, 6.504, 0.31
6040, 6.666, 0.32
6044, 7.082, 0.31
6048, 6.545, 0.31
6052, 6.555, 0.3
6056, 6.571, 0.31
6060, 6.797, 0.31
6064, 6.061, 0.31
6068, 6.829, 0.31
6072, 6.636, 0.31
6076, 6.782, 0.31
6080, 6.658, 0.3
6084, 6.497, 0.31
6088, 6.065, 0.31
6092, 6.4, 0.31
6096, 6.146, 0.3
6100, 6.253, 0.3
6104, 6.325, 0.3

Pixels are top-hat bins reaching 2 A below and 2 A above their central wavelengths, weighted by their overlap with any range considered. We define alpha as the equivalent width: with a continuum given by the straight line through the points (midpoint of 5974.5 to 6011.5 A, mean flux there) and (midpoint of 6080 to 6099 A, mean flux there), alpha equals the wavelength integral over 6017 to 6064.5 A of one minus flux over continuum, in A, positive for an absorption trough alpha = -3.28 A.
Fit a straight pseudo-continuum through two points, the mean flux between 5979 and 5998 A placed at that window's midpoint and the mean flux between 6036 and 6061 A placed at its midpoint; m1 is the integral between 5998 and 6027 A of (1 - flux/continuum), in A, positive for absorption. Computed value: 0.1 A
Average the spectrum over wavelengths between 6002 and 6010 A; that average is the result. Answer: 6.03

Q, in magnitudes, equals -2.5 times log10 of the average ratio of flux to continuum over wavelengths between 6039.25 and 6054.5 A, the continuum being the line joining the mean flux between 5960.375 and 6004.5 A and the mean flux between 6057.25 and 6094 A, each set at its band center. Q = -0.055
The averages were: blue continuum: 6.06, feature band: 6.71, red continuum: 6.53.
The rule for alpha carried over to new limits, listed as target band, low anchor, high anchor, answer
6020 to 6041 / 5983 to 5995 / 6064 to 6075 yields -1.1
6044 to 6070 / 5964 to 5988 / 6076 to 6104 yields -1.5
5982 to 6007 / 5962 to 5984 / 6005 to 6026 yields 0.1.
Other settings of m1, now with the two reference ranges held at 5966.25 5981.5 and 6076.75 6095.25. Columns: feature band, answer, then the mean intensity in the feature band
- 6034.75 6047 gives -1.1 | 6.75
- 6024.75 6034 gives -0.9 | 6.73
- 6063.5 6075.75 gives -0.5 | 6.6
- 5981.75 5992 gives 0.2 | 5.84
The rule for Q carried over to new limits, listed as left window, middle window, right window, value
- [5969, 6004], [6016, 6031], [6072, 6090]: -0.06 mag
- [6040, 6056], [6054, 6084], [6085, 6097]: -0.02 mag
